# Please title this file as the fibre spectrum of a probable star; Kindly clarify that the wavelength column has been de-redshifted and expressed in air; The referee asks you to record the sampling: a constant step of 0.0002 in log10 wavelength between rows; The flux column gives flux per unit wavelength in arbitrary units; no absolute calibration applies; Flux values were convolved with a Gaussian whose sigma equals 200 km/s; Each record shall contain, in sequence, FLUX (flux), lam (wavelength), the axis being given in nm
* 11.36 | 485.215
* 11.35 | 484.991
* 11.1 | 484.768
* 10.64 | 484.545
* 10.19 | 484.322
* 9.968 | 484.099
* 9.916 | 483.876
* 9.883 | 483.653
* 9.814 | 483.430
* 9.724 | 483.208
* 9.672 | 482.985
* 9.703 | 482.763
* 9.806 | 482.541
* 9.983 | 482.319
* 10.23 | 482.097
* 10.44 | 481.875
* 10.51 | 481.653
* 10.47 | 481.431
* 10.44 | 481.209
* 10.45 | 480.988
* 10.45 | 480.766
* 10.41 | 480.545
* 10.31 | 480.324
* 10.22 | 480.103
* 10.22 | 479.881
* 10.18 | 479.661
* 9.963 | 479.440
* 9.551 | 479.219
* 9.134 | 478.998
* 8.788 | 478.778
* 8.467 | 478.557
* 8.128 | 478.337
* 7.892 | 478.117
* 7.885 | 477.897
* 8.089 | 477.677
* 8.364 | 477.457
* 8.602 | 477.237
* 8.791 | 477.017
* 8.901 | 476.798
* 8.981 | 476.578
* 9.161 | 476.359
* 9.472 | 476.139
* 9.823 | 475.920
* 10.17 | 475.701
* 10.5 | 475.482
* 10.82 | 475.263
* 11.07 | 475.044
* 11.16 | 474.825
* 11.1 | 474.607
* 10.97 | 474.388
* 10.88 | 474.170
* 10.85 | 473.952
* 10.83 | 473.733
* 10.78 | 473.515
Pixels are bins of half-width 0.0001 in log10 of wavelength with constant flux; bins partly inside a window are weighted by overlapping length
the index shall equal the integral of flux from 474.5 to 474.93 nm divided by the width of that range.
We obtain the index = 11.1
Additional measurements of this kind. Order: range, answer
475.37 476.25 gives 9.99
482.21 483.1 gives 9.79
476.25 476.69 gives 9.07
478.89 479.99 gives 9.81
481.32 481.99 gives 10.5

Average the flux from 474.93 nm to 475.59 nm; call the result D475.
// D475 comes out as 10.8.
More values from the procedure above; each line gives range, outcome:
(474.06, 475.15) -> 11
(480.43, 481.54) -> 10.4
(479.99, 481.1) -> 10.4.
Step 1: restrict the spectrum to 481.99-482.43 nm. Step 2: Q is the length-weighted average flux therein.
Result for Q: 10.1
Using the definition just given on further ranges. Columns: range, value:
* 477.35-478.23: 8.06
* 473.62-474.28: 10.9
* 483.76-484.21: 9.93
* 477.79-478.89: 8.24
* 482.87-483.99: 9.8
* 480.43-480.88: 10.4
